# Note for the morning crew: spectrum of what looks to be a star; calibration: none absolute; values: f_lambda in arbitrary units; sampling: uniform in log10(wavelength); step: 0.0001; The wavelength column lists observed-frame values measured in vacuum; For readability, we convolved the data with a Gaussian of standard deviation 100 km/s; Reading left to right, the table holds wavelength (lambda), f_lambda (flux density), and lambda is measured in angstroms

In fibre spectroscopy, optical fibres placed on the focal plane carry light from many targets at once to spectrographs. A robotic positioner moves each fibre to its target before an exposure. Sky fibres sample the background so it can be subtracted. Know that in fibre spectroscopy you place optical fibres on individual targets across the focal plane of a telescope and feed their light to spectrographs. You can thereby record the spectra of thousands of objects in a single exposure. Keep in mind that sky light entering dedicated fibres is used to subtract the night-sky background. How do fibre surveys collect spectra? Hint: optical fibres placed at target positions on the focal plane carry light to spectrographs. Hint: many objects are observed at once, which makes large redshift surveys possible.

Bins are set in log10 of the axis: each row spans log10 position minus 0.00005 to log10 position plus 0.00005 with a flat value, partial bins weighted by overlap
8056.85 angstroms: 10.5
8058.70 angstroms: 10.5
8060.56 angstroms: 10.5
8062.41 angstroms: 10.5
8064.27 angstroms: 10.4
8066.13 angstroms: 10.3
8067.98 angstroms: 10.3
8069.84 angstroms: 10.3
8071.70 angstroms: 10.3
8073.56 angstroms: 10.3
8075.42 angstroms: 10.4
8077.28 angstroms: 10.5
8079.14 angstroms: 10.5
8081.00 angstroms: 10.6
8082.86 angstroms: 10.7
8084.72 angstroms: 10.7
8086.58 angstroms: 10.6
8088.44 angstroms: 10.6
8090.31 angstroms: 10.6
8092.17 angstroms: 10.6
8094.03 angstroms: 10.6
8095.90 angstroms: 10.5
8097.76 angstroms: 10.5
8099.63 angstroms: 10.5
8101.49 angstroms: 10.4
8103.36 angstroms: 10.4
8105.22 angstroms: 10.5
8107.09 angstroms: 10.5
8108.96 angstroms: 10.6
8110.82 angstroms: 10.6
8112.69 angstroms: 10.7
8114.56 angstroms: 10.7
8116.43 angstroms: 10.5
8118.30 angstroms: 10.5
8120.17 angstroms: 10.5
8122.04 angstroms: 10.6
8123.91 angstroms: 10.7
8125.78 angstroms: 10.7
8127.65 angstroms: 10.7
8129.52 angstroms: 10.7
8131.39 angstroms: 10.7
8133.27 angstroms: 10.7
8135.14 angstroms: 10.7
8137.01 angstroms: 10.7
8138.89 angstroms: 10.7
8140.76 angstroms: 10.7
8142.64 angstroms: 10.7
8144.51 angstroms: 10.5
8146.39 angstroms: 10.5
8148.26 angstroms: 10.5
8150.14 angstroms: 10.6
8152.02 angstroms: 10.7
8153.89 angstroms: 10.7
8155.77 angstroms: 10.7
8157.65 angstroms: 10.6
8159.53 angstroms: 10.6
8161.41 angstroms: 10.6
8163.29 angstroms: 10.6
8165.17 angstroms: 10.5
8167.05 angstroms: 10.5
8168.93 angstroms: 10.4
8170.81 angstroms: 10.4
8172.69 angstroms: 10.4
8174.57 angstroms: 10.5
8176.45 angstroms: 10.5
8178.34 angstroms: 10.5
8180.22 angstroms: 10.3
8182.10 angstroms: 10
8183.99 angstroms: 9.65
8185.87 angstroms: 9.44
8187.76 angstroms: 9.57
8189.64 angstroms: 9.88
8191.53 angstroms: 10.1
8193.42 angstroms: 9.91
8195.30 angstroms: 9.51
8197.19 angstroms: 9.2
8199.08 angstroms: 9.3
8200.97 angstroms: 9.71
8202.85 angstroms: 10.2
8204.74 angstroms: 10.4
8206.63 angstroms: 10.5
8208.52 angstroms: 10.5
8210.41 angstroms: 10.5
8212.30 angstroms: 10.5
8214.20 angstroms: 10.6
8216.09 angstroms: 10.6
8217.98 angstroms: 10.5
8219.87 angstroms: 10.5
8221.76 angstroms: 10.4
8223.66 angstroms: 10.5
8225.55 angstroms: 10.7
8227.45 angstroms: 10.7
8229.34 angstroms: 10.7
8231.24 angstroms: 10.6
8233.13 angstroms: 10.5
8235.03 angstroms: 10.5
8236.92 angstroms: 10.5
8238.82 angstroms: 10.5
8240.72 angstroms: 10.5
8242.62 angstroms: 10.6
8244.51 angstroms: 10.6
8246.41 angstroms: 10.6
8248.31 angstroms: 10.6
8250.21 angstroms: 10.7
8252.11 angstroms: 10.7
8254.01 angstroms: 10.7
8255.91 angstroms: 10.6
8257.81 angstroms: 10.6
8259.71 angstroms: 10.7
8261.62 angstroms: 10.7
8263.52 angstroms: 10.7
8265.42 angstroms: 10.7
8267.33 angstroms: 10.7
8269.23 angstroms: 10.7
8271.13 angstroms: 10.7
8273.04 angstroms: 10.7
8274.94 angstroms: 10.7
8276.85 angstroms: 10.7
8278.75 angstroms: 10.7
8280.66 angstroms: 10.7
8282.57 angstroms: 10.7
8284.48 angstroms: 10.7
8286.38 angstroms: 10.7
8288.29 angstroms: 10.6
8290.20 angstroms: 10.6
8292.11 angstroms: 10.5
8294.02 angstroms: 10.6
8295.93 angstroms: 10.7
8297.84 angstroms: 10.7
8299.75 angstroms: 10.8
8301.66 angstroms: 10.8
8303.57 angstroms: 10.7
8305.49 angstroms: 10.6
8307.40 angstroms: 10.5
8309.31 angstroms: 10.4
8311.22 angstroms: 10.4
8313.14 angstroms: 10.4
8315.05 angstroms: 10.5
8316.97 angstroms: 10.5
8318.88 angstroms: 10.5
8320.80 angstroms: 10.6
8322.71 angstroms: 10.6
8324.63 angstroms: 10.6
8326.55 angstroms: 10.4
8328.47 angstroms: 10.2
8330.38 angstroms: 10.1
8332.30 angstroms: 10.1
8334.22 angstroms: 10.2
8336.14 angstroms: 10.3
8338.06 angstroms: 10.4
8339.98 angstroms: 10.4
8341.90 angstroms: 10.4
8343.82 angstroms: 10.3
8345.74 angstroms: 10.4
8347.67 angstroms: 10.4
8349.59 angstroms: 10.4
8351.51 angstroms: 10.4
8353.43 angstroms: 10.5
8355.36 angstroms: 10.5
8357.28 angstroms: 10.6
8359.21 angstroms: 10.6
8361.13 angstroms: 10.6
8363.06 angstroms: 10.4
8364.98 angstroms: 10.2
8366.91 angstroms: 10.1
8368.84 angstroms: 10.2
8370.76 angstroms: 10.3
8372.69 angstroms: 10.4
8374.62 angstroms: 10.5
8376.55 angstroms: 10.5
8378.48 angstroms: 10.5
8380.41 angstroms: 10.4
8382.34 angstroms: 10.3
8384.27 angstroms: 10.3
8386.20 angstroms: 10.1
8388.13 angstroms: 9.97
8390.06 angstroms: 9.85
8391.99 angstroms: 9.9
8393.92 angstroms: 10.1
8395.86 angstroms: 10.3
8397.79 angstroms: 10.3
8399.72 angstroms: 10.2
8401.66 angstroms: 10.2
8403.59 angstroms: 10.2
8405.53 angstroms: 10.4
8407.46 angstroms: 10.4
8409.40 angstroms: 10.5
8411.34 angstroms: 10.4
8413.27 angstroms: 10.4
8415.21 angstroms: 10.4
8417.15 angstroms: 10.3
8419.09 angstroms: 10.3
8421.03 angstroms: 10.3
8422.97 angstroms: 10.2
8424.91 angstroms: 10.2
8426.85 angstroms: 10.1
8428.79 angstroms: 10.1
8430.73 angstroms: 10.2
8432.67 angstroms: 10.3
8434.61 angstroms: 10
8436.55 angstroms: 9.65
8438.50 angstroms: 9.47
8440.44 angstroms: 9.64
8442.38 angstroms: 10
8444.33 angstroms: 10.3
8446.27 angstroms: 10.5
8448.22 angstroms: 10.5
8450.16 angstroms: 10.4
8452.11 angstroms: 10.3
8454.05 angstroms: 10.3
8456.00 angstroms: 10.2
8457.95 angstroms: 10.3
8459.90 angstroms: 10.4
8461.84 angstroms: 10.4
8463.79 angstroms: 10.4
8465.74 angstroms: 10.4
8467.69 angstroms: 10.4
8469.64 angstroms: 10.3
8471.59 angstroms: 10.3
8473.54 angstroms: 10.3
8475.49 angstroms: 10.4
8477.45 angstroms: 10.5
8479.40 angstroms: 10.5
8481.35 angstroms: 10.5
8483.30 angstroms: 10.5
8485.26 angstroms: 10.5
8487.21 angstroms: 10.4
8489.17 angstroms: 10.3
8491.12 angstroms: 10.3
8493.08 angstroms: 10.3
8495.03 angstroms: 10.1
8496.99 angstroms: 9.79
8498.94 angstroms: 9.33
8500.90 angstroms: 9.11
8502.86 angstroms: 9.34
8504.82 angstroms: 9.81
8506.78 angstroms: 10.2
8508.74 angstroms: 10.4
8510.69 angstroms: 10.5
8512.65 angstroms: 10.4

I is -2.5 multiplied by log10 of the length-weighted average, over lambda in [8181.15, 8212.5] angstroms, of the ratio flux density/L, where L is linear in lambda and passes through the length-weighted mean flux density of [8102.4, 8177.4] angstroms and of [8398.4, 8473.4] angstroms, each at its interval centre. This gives 0.06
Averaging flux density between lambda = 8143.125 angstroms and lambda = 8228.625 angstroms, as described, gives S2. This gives 10.3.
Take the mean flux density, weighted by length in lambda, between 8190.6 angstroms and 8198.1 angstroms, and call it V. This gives 9.68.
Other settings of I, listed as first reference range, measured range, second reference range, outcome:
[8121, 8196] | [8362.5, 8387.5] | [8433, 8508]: -0.01 mag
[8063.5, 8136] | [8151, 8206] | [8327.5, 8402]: 0.03 mag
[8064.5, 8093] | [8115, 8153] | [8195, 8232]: -0.02 mag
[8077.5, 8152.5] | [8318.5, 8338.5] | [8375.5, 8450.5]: 0.00 mag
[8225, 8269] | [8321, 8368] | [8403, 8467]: 0.00 mag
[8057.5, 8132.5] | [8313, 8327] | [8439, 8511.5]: -0.02 mag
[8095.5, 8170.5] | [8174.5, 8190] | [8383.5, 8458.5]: 0.05 mag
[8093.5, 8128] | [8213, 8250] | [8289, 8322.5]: 0.00 mag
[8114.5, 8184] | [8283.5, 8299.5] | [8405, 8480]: -0.02 mag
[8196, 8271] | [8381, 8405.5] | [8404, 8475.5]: 0.02 mag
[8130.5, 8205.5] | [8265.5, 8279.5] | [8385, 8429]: -0.04 mag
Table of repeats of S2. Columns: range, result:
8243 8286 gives 10.7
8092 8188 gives 10.5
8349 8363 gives 10.5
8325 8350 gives 10.3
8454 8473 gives 10.3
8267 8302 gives 10.7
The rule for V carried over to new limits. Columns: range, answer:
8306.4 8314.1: 10.4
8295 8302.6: 10.8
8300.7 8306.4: 10.7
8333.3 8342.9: 10.3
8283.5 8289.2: 10.7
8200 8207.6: 10.2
